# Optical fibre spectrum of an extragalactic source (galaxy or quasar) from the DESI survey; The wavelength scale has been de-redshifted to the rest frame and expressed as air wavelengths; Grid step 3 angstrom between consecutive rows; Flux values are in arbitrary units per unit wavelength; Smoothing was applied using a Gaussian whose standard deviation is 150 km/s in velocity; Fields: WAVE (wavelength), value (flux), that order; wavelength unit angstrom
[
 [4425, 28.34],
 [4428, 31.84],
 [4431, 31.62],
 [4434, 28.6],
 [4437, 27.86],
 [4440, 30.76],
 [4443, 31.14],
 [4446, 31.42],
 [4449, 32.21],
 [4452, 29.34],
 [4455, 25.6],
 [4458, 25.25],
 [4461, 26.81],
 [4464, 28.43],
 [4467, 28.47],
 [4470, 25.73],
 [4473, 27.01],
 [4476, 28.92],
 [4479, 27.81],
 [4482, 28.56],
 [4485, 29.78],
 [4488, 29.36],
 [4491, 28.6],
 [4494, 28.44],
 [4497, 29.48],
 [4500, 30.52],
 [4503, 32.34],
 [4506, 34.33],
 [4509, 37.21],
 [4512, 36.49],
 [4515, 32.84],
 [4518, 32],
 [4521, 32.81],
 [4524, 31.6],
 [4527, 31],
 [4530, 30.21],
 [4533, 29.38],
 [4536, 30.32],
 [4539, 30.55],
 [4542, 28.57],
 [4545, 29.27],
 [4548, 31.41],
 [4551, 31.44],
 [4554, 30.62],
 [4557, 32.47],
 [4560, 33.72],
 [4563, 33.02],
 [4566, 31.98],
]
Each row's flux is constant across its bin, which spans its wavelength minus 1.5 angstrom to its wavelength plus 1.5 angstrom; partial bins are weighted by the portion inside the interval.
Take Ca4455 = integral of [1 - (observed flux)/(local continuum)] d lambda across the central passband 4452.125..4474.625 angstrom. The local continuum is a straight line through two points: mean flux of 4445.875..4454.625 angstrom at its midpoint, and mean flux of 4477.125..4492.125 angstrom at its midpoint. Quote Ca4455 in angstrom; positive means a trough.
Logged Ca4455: 2.1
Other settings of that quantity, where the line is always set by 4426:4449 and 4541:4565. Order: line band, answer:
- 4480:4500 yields 1.2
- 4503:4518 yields -1.7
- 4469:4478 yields 1.0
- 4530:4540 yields 0.4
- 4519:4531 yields -0.1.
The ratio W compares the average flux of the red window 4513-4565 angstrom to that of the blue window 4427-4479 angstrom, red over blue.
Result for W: 1.1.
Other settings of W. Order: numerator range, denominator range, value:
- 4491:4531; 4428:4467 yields 1.10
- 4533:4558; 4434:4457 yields 1.03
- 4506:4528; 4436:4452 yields 1.09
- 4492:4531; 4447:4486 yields 1.15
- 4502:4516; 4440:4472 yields 1.22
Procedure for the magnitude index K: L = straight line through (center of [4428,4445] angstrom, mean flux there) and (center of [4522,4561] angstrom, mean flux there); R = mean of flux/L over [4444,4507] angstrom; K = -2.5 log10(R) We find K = 0.05 mag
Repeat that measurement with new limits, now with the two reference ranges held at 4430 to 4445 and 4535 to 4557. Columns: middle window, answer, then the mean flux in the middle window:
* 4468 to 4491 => 0.07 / 28.2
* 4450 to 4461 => 0.12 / 27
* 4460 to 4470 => 0.09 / 27.6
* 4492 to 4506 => -0.01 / 30.6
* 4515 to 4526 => -0.06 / 32.2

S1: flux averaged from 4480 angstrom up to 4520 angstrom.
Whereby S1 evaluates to 31.5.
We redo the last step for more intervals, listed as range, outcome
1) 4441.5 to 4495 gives 28.5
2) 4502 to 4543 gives 32.2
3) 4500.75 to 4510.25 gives 34.2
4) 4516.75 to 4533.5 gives 31.3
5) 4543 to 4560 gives 31.2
